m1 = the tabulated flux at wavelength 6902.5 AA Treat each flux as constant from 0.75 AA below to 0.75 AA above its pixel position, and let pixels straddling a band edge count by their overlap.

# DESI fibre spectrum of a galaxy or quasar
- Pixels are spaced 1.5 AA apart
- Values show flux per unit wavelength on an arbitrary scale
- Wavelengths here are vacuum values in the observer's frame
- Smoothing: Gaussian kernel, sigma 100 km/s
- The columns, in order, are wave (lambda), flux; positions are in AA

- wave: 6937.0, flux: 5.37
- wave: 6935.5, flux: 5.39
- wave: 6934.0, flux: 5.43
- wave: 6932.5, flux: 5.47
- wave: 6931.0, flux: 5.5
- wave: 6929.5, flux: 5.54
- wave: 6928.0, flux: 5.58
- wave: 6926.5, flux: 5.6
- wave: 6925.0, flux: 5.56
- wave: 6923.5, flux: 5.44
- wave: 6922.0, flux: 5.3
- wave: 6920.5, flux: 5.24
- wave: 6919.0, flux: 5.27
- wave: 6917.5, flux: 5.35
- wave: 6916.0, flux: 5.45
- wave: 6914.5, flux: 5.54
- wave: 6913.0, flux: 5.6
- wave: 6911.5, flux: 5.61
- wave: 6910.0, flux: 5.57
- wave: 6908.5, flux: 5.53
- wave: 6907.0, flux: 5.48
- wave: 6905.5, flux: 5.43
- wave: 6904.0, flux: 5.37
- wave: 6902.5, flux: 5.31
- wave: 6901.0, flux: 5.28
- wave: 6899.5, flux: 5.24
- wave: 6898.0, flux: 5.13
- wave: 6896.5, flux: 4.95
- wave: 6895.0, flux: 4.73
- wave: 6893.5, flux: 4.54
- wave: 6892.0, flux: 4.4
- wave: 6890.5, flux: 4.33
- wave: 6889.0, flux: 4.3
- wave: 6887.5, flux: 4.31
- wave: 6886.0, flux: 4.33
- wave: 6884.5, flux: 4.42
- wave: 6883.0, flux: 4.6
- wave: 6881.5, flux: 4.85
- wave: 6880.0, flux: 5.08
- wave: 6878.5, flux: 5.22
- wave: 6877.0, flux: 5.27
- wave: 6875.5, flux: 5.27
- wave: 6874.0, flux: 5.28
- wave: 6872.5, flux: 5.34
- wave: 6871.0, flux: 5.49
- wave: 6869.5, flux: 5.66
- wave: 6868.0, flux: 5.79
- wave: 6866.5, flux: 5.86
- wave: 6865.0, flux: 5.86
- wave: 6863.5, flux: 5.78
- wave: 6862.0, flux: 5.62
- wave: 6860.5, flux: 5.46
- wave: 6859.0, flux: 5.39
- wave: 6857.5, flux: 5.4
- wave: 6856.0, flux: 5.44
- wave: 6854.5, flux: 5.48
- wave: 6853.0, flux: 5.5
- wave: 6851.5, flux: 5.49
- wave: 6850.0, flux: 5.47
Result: 5.31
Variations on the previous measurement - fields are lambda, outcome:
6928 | 5.58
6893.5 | 4.54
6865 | 5.86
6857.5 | 5.4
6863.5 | 5.78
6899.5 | 5.24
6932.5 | 5.47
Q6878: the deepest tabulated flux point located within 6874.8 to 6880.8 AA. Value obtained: 5.08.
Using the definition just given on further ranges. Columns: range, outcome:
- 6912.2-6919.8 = 5.27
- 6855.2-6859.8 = 5.39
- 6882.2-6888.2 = 4.31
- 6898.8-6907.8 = 5.24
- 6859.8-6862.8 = 5.46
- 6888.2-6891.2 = 4.3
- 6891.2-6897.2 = 4.4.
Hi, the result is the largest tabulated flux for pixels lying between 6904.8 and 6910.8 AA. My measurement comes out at 5.57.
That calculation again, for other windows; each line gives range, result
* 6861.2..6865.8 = 5.86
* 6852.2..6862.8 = 5.62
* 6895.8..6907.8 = 5.48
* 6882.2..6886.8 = 4.6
